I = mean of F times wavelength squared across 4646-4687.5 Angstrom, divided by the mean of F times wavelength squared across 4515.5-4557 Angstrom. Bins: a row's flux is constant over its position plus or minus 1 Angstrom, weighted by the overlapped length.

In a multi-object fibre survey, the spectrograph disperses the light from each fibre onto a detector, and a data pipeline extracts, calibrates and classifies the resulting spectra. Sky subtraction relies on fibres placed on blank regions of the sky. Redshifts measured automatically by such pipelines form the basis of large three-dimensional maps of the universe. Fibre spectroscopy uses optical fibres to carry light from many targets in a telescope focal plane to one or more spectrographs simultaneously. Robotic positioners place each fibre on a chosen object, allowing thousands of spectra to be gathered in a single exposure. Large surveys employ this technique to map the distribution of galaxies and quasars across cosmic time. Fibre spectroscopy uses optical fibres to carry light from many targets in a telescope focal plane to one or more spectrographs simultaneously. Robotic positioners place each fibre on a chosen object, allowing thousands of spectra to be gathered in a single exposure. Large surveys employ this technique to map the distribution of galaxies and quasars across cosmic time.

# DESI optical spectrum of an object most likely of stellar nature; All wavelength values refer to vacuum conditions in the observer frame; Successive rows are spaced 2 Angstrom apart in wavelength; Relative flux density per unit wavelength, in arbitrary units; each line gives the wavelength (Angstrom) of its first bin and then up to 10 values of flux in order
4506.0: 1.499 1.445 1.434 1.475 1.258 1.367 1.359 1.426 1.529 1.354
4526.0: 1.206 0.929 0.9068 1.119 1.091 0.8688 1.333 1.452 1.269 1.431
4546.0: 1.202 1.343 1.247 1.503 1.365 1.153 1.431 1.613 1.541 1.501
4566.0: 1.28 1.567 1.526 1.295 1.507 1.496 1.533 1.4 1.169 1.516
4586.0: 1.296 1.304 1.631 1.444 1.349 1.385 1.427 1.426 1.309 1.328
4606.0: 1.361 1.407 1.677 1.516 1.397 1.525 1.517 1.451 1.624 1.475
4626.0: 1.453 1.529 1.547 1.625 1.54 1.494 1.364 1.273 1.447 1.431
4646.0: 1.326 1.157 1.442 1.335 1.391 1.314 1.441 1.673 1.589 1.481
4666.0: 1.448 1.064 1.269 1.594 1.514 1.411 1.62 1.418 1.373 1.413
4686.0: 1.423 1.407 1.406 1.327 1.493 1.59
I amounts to 1.2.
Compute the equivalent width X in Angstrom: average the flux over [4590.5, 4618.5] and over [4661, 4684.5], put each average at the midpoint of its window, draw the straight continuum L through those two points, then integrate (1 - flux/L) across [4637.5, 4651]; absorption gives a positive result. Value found 0.8 Angstrom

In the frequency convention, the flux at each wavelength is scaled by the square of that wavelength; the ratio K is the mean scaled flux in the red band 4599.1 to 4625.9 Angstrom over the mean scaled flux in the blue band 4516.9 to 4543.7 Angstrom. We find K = 1.24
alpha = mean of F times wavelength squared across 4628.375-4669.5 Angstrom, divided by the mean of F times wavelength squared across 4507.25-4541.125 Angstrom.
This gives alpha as 1.18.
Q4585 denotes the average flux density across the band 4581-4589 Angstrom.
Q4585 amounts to 1.32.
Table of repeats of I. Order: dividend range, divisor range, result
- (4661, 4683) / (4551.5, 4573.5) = 1.05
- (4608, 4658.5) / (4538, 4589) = 1.07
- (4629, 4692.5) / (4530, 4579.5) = 1.10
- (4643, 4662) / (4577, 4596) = 1.03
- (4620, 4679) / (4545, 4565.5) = 1.08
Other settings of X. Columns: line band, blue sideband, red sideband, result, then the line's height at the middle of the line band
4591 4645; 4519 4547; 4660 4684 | -3.9 Angstrom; 1.36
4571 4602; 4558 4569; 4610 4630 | 1.9 Angstrom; 1.5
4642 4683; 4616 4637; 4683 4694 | 1.1 Angstrom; 1.45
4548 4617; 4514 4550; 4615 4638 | -1.6 Angstrom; 1.39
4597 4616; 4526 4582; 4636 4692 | -0.9 Angstrom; 1.36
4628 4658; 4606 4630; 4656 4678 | 1.3 Angstrom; 1.48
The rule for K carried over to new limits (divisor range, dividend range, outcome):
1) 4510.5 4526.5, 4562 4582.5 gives 1.07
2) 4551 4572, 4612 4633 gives 1.08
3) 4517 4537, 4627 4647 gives 1.30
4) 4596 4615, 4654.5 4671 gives 1.01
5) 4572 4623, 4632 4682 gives 1.01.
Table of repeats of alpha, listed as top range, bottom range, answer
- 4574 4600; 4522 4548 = 1.21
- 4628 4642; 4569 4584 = 1.06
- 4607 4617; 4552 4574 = 1.07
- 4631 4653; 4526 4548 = 1.25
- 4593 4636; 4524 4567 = 1.19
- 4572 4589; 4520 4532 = 1.19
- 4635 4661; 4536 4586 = 1.04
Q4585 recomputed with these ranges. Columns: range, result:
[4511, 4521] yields 1.38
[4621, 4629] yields 1.52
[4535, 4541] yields 1.22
